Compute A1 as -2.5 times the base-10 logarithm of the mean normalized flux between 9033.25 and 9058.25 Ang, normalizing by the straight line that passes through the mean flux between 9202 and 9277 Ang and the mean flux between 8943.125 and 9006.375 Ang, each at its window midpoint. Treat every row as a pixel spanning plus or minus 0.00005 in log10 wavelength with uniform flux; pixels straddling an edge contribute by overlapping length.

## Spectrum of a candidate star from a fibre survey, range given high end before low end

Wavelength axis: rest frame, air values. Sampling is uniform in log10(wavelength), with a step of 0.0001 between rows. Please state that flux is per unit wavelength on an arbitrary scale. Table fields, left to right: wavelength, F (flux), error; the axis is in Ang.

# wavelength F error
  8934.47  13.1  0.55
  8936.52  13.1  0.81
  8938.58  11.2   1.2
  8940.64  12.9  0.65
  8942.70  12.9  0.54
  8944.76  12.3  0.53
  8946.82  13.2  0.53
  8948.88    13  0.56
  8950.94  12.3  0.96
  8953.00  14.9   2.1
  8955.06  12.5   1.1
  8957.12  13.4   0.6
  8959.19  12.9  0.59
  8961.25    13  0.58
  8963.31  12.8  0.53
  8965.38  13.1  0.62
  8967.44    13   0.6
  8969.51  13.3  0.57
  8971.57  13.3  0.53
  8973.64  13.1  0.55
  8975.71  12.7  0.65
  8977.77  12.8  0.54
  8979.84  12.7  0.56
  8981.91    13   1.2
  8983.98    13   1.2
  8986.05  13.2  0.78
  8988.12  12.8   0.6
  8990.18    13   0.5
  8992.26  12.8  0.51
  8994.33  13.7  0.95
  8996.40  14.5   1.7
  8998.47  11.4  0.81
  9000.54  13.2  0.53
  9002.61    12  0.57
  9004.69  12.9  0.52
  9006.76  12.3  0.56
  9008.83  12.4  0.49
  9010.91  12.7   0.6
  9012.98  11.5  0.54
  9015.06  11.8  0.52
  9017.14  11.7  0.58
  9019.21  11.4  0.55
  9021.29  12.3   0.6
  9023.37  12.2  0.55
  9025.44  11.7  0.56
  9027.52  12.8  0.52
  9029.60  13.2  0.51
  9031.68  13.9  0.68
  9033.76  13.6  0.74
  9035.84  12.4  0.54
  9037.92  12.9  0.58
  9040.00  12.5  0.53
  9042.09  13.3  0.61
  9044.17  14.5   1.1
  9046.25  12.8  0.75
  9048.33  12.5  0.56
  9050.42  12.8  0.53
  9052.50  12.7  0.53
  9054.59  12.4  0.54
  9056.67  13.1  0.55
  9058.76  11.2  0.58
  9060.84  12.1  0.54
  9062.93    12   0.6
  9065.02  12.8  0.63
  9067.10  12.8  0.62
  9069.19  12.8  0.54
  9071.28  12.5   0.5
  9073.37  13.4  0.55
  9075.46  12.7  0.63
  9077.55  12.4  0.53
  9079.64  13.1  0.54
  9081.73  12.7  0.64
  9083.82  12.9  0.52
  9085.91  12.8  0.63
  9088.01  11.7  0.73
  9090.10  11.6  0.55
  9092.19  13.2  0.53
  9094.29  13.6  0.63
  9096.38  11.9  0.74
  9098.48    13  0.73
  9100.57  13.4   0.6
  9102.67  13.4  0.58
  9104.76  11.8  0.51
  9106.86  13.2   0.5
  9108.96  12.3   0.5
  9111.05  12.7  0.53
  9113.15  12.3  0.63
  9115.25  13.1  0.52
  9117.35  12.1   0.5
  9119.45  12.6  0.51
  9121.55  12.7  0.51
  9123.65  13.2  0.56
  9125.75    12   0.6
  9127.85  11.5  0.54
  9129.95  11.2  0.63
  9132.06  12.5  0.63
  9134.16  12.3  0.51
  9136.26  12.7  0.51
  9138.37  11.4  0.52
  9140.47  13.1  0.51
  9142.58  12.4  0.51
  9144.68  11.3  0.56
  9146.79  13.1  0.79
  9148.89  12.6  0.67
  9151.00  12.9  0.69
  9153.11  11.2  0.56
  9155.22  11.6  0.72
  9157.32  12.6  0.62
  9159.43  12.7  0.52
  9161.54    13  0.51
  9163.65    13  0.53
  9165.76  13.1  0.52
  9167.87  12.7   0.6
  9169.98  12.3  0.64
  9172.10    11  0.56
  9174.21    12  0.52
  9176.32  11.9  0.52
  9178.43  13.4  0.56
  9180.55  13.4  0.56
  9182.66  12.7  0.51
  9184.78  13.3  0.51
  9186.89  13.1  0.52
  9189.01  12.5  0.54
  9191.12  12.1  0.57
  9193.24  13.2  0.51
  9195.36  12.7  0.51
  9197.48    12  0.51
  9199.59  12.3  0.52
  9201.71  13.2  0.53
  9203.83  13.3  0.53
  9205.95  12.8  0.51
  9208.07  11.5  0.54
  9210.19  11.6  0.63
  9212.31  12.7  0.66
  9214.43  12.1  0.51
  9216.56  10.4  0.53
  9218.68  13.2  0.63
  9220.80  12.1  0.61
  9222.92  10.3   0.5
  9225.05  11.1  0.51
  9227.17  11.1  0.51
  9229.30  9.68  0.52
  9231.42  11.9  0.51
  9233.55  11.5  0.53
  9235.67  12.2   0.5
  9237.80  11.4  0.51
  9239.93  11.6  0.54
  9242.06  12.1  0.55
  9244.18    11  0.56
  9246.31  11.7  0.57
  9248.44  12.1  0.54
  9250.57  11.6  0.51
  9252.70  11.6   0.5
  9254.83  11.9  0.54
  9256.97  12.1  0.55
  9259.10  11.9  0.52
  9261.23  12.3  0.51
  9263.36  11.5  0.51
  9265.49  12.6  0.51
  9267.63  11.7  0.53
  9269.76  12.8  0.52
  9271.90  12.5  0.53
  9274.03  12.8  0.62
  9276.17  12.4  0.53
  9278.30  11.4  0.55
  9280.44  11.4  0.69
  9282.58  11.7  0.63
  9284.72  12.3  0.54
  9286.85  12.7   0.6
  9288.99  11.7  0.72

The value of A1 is -0.018 mag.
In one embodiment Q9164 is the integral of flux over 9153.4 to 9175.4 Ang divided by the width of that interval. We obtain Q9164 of 12.4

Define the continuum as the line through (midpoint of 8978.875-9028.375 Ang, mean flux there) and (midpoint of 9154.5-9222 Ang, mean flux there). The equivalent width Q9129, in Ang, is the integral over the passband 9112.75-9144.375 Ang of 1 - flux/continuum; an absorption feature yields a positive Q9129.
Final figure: 0.5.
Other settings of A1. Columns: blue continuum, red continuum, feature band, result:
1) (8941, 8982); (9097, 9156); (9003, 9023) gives 0.06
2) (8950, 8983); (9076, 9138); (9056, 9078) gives 0.01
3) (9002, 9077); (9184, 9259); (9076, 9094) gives -0.02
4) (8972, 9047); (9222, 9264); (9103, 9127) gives -0.03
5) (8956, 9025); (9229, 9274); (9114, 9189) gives -0.02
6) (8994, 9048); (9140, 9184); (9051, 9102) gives 0.00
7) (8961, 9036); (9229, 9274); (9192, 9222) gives -0.03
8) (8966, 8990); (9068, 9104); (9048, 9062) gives 0.04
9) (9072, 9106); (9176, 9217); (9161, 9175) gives 0.01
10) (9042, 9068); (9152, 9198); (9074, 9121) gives 0.00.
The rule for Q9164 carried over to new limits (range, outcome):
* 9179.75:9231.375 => 12.2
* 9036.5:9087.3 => 12.7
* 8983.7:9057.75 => 12.7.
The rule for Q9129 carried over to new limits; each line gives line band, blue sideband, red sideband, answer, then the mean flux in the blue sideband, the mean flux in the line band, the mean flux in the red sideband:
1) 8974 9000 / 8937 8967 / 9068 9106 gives -0.26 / 12.9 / 13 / 12.7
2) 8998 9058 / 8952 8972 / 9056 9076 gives 0.87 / 13.2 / 12.6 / 12.5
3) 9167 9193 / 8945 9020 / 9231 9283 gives -0.83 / 12.8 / 12.6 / 11.9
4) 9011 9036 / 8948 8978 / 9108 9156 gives 0.81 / 13.1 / 12.4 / 12.3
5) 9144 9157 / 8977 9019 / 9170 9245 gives 0.07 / 12.6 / 12.2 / 12.1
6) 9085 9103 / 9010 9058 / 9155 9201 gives -0.13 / 12.6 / 12.7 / 12.6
